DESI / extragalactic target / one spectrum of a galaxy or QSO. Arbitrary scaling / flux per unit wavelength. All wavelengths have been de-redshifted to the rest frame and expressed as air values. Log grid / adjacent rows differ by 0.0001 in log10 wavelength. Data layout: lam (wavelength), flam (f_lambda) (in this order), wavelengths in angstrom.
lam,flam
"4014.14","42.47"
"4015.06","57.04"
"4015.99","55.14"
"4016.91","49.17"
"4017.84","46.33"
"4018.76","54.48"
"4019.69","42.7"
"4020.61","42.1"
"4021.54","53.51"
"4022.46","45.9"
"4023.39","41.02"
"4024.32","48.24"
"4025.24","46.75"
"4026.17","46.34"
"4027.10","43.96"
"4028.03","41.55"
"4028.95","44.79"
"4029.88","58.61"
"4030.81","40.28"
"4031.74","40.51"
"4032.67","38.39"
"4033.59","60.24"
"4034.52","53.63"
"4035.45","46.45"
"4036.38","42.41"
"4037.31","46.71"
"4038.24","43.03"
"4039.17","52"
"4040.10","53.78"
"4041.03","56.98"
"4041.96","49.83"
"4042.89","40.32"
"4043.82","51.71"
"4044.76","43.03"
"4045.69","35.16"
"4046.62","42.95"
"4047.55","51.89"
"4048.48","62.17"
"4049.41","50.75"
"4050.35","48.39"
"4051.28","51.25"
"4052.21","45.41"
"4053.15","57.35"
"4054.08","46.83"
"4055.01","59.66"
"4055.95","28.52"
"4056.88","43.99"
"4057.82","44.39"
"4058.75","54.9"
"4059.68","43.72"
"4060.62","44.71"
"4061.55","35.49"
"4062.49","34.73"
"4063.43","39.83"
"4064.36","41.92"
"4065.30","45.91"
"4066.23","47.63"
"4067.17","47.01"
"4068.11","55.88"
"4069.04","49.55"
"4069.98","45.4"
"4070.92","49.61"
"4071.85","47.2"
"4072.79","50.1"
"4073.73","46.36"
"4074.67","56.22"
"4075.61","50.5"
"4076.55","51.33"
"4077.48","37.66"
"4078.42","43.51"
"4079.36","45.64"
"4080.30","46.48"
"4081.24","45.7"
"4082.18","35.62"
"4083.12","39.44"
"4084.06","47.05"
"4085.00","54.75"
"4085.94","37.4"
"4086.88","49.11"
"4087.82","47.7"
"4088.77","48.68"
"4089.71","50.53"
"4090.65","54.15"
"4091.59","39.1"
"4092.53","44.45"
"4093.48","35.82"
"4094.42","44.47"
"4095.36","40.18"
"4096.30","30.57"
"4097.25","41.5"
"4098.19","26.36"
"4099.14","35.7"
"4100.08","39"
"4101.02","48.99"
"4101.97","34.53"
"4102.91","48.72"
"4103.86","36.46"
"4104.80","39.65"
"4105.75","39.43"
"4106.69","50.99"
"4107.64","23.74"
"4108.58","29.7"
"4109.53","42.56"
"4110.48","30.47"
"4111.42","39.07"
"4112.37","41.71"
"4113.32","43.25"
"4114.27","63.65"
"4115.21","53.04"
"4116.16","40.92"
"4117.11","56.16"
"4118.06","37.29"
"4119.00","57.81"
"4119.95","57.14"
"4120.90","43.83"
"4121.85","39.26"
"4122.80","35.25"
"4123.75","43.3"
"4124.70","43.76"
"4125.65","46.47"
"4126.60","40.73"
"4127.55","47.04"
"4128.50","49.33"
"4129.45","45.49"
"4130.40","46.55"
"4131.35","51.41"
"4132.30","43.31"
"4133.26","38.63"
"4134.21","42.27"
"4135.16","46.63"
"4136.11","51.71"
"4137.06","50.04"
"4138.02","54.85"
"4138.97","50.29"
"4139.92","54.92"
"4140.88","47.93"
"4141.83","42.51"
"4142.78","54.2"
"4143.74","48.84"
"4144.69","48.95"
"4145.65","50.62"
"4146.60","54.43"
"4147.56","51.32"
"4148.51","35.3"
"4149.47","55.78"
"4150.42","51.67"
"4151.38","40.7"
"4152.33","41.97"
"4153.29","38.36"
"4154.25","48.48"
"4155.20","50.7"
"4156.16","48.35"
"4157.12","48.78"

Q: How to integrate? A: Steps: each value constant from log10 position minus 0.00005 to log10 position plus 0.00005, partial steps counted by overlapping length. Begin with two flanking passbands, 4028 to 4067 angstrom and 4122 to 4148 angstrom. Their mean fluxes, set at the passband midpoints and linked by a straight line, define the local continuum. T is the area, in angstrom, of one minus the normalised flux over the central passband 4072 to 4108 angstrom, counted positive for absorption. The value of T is 2.9 angstrom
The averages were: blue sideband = 46.8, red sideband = 47.3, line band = 43.2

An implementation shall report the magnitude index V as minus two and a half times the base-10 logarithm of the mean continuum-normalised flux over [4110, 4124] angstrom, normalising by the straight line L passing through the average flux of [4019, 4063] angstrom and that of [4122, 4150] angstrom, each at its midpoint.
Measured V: 0.04 mag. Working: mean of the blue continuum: 46.8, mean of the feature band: 45.5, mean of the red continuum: 47.2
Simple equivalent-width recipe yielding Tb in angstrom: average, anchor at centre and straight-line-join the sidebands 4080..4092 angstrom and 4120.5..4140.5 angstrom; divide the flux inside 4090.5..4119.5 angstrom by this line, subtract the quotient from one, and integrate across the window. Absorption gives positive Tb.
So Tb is 2.8 angstrom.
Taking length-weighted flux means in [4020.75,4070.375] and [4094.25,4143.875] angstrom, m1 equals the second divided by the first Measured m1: 0.94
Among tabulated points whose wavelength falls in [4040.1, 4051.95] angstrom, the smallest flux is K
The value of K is 35.16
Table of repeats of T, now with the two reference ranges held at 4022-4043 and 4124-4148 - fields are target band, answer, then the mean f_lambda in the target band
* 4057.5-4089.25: 1.1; 45.9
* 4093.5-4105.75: 2.3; 38.8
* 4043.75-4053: -0.2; 48.4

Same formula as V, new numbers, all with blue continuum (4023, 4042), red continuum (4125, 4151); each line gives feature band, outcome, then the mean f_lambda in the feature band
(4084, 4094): 0.04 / 46.2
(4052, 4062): 0.04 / 45.9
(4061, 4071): 0.07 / 44.6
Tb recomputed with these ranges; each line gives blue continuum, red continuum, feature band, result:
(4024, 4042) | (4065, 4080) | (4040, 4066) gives 0.7 angstrom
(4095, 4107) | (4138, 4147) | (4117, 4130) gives -0.1 angstrom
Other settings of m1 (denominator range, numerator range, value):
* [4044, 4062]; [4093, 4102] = 0.81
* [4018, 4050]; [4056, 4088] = 0.96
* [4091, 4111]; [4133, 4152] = 1.27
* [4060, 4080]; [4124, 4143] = 1.03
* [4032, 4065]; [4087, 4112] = 0.86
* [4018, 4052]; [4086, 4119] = 0.89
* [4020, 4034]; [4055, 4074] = 0.98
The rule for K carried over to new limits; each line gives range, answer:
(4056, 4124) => 23.74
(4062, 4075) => 34.73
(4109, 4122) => 30.47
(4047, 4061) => 28.52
